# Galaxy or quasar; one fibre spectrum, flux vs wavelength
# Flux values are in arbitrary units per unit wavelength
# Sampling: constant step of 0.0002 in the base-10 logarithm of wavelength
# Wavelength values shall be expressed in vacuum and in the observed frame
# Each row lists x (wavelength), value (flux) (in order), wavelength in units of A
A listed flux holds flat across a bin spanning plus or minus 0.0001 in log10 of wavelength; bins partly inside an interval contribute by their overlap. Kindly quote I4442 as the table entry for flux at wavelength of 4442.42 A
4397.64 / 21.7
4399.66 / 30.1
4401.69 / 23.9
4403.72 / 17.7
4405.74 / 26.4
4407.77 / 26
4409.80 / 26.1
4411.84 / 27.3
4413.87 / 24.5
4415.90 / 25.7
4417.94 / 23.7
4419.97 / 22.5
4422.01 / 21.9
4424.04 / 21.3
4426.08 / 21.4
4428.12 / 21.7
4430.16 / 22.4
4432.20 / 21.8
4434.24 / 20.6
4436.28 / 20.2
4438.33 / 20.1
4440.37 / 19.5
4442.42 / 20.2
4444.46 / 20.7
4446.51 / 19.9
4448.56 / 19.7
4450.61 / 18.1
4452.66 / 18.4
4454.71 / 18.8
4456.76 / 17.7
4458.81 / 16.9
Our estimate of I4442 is 20.2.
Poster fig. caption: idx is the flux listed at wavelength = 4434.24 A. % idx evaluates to 20.6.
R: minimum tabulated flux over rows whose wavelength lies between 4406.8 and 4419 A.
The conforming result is 23.7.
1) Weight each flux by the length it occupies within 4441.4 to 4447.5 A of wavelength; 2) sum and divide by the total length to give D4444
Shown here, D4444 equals 20.3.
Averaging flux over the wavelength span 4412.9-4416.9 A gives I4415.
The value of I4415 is 25.1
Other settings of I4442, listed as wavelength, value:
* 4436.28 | 20.2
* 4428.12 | 21.7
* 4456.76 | 17.7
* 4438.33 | 20.1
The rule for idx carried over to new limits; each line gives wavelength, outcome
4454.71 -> 18.8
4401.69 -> 23.9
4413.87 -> 24.5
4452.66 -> 18.4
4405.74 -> 26.4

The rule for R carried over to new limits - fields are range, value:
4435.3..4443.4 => 19.5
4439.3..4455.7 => 18.1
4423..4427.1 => 21.3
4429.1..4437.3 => 20.2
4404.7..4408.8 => 26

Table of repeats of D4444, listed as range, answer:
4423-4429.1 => 21.5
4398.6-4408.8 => 24.8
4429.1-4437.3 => 21.3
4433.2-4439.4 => 20.3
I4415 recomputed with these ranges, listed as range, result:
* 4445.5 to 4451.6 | 19.2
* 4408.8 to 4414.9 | 26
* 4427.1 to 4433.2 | 22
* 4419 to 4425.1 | 21.9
